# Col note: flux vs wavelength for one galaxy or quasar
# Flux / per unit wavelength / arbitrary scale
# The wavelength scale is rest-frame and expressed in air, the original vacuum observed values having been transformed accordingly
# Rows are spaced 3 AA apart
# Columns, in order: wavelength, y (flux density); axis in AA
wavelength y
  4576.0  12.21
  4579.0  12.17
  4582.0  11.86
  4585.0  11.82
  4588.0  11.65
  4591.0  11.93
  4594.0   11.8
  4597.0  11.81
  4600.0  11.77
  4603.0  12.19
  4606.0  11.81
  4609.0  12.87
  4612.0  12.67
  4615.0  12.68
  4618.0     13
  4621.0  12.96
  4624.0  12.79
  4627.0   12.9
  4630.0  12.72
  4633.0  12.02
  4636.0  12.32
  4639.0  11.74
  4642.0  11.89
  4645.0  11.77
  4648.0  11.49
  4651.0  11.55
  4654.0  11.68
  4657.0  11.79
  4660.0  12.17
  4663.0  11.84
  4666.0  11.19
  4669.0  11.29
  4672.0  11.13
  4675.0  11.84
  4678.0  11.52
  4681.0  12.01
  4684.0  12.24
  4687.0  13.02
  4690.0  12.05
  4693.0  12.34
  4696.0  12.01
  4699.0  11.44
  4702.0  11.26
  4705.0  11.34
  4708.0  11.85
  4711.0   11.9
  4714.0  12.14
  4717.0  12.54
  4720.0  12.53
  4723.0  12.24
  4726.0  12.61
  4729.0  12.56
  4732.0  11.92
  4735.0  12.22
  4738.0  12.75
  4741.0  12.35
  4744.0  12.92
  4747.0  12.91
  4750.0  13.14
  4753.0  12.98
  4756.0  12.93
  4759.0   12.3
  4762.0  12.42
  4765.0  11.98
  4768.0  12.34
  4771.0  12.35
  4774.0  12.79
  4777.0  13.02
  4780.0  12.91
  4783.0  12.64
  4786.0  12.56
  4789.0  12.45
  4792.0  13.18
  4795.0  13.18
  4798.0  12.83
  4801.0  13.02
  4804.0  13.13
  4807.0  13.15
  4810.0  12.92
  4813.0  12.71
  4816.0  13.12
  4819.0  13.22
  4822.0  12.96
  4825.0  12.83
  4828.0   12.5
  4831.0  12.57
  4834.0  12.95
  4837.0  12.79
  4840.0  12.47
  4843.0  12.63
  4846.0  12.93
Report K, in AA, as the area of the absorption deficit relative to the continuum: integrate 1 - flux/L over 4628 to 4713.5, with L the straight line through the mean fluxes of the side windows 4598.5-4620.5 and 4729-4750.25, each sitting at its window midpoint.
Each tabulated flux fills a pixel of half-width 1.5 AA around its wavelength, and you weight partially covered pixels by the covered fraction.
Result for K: 4.5 AA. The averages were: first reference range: 12.5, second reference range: 12.6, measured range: 11.8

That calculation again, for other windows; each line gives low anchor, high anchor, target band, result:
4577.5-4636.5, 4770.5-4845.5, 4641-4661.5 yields 1.1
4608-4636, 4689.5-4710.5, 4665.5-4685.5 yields 0.7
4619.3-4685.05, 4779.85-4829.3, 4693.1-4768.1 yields 0.8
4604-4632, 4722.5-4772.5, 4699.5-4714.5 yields 1.1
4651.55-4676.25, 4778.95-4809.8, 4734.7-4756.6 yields -0.7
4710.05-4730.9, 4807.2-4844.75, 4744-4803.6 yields -0.7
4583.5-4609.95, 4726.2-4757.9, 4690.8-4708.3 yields 1.0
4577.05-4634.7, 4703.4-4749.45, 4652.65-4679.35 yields 1.5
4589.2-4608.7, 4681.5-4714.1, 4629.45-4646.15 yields -0.1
